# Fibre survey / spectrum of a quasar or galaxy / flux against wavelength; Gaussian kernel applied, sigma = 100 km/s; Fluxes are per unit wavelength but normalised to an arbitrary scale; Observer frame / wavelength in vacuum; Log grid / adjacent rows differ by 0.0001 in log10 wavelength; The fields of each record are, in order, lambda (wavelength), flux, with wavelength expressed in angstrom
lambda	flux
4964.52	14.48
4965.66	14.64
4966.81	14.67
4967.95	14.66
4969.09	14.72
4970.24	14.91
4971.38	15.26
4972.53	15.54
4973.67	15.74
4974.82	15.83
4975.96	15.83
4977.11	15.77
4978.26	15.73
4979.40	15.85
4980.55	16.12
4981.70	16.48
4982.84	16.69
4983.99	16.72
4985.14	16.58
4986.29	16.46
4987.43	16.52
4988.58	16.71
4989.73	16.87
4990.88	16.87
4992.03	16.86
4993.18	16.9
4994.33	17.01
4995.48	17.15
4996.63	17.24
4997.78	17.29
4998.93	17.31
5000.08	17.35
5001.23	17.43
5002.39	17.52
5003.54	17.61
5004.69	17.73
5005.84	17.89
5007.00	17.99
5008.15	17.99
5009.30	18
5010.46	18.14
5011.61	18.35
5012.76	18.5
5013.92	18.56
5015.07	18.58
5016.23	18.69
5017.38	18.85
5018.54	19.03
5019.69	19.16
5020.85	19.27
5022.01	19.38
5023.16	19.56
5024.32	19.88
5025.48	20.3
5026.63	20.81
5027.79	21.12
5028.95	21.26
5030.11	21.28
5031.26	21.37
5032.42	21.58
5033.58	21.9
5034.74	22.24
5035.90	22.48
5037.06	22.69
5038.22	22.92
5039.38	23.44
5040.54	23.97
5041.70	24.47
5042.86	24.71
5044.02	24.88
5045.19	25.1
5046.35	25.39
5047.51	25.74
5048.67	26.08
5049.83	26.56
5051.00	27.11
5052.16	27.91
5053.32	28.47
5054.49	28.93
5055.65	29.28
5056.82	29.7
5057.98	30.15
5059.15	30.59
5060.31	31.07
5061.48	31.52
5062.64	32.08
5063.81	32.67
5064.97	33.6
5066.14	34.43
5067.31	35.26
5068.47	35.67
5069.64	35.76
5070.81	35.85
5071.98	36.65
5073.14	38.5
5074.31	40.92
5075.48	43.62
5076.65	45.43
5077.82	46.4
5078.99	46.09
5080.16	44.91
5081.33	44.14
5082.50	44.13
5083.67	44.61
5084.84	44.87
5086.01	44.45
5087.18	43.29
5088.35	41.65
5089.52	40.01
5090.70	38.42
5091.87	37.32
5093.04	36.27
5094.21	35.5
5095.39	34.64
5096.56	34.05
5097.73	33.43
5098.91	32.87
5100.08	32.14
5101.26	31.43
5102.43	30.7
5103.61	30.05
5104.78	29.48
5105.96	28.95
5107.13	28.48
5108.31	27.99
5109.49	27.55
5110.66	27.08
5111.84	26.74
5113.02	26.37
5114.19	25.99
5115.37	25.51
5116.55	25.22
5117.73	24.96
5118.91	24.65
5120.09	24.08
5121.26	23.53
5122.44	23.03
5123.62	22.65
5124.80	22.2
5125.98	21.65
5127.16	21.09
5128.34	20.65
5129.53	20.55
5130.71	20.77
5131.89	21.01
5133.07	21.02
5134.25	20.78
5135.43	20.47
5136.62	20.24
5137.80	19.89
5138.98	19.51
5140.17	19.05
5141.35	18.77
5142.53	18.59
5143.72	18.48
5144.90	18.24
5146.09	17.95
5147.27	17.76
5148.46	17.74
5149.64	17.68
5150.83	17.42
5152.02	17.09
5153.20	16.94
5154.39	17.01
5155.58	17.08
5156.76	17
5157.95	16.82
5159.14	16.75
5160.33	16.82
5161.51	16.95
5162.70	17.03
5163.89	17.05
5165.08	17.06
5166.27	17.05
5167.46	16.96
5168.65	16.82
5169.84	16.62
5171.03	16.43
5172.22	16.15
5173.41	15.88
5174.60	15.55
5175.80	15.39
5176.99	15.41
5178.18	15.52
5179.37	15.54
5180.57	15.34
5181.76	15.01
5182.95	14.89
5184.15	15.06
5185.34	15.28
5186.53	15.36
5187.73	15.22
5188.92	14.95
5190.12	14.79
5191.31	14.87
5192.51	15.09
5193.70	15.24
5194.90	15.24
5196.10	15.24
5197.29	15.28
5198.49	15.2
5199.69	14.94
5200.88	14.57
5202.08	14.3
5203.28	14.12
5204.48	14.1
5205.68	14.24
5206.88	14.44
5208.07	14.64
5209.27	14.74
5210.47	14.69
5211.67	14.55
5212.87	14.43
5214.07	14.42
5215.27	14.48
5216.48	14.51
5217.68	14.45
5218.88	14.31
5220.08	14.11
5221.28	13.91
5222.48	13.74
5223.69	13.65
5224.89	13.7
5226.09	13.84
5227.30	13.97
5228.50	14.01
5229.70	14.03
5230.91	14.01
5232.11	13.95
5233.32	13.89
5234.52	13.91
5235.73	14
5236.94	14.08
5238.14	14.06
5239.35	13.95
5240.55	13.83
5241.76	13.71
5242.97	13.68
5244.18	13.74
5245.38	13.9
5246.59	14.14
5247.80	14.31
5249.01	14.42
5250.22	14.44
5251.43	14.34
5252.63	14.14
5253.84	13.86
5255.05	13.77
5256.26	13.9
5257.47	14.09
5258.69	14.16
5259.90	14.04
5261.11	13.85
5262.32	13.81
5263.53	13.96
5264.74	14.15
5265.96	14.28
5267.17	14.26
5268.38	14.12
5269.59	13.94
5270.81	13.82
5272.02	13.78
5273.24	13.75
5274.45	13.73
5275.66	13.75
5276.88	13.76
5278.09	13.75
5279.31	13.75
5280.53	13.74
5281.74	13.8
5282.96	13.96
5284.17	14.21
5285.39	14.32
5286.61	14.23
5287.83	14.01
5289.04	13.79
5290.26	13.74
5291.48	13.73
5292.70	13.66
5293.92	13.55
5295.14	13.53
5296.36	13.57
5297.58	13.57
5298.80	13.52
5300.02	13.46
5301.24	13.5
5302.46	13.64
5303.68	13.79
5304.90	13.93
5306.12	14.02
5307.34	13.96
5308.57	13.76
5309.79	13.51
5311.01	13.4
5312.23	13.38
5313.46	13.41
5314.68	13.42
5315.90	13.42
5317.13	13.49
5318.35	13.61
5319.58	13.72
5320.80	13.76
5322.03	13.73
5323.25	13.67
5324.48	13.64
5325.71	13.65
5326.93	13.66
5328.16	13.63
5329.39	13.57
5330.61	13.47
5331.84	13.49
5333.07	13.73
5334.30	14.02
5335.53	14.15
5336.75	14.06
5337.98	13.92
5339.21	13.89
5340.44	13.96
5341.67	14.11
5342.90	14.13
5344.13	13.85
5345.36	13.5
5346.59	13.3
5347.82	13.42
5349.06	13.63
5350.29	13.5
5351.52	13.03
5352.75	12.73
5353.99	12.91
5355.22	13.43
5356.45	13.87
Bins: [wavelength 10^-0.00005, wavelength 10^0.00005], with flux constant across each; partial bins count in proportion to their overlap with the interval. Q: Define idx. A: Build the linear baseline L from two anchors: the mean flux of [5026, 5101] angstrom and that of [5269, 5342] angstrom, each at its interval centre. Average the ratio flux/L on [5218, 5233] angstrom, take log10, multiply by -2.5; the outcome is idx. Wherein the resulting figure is 0.38 mag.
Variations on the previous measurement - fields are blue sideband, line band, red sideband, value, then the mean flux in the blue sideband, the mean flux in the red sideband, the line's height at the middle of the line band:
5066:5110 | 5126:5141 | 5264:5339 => 0.50 mag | 37.3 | 13.8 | 32.3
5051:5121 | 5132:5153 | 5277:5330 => 0.46 mag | 34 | 13.7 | 28.7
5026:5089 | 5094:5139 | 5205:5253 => 0.00 mag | 31.7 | 14.1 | 25.7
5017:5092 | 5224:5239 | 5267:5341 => 0.31 mag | 30.5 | 13.7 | 18.6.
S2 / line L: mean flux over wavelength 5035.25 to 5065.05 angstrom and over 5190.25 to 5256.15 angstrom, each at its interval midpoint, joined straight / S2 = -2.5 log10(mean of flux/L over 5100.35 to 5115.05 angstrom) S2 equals -0.23 mag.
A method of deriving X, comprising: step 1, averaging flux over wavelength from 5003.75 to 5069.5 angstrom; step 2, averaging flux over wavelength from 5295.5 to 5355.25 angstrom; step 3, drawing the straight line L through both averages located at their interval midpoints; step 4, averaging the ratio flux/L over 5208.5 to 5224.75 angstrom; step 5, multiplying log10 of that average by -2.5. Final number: 0.22 mag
